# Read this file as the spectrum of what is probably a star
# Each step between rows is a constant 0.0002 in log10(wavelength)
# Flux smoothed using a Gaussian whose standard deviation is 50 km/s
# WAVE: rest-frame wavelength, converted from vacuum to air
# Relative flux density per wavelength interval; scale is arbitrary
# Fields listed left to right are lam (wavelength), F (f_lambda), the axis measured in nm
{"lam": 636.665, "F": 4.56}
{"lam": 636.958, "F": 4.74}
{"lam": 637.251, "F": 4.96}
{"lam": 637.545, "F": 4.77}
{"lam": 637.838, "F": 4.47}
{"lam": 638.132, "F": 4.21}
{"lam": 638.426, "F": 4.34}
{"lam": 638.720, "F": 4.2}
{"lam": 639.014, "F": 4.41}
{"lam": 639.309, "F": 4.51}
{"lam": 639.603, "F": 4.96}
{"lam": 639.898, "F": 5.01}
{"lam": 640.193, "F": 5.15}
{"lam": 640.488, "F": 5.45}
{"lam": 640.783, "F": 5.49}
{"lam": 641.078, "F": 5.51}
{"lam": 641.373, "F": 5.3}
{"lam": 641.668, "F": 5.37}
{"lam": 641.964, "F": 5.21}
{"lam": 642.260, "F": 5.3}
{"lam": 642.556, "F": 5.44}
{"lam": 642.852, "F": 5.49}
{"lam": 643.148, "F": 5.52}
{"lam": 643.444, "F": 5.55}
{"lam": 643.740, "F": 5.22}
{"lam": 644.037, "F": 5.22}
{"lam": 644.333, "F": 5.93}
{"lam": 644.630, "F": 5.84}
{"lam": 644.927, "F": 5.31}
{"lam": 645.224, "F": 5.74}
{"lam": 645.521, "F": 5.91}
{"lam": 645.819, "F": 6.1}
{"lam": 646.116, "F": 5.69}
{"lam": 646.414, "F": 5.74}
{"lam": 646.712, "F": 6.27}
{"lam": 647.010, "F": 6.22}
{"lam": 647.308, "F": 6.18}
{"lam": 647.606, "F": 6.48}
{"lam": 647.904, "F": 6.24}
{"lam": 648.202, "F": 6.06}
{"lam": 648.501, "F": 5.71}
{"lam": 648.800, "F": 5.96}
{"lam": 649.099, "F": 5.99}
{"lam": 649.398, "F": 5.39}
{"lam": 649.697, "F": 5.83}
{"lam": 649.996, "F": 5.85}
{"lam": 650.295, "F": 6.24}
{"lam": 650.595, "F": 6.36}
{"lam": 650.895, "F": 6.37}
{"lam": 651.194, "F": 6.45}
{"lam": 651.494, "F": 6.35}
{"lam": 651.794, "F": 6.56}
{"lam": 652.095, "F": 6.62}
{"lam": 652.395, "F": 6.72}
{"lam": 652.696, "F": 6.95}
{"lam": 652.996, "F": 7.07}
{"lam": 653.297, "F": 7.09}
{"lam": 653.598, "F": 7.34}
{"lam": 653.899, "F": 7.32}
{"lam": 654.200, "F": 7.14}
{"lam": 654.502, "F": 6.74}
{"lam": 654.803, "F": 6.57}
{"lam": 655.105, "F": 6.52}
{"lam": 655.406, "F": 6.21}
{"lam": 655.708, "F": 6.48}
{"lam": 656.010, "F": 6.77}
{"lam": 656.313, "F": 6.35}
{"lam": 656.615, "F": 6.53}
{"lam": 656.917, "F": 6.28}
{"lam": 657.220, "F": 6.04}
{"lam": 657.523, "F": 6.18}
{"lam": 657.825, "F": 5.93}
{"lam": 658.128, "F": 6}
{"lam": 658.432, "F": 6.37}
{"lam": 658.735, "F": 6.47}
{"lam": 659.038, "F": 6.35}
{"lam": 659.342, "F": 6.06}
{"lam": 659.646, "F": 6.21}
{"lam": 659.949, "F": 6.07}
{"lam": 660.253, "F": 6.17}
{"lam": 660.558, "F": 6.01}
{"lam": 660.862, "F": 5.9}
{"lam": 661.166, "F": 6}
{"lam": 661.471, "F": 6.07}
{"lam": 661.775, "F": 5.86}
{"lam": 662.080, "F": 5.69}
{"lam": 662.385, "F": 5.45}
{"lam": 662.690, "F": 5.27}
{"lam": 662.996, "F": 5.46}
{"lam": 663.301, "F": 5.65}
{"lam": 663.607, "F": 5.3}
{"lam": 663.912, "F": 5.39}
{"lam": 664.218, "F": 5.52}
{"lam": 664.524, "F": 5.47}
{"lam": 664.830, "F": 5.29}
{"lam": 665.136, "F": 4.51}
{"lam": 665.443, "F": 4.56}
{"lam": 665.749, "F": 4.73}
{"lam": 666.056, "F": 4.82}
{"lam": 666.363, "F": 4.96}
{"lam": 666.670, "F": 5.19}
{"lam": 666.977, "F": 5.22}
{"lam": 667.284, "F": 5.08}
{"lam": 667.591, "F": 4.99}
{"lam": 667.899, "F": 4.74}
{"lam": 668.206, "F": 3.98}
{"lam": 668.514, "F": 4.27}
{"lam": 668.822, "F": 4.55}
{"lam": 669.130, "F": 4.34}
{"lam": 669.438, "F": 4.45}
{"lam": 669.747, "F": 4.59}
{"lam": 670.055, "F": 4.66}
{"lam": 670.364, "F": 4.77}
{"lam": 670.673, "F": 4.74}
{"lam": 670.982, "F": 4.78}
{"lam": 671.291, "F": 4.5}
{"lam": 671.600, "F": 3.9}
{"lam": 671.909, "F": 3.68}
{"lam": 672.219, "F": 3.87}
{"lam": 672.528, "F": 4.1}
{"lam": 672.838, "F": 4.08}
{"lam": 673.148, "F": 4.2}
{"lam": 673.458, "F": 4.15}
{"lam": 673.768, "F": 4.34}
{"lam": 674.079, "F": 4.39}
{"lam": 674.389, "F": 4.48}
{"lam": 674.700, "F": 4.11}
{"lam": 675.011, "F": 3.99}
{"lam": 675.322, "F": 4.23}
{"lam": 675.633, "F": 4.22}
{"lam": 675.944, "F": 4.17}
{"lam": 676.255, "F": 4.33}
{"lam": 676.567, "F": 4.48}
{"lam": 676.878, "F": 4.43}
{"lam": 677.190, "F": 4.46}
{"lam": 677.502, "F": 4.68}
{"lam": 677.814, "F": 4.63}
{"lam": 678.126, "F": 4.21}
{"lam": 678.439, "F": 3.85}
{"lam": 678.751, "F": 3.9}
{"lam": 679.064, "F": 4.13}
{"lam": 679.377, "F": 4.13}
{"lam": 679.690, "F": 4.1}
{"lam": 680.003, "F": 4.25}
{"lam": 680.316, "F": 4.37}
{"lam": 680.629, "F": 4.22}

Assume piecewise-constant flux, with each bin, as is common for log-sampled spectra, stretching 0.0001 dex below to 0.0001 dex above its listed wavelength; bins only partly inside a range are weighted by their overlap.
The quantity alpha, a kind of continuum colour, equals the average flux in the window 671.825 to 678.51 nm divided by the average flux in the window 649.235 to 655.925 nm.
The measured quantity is 0.65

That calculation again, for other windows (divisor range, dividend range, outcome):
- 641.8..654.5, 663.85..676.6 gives 0.74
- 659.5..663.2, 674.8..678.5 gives 0.74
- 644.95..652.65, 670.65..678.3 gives 0.70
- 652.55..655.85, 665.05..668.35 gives 0.70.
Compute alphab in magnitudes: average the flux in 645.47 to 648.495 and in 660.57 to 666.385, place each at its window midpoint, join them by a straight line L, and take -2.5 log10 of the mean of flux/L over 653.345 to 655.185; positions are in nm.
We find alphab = -0.20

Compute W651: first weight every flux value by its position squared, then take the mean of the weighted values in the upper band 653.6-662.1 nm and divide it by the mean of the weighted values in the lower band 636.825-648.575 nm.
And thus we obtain 1.2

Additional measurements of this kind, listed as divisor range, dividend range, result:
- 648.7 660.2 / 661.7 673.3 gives 0.78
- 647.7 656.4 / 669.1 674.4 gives 0.71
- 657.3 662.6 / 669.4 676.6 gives 0.74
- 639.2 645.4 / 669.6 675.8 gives 0.88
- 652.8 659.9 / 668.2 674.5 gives 0.70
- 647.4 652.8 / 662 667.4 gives 0.87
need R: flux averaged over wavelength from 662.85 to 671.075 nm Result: 4.89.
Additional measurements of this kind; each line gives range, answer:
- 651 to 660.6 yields 6.5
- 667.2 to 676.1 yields 4.35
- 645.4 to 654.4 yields 6.34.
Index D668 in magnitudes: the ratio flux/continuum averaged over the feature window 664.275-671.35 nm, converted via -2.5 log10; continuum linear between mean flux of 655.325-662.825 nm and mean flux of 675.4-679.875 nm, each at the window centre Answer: 0.10 mag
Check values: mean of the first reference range 6.11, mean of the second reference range 4.26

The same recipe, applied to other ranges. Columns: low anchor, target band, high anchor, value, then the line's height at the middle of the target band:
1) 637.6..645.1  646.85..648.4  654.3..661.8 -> -0.12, 5.56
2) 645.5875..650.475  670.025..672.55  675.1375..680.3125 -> 0.08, 4.64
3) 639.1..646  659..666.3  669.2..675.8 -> -0.19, 4.66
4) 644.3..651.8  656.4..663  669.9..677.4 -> -0.15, 5.24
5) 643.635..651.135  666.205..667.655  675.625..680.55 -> -0.05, 4.87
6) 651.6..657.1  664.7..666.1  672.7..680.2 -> 0.15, 5.49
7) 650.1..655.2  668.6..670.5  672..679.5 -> 0.08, 4.9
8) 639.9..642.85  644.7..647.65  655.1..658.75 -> -0.06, 5.64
